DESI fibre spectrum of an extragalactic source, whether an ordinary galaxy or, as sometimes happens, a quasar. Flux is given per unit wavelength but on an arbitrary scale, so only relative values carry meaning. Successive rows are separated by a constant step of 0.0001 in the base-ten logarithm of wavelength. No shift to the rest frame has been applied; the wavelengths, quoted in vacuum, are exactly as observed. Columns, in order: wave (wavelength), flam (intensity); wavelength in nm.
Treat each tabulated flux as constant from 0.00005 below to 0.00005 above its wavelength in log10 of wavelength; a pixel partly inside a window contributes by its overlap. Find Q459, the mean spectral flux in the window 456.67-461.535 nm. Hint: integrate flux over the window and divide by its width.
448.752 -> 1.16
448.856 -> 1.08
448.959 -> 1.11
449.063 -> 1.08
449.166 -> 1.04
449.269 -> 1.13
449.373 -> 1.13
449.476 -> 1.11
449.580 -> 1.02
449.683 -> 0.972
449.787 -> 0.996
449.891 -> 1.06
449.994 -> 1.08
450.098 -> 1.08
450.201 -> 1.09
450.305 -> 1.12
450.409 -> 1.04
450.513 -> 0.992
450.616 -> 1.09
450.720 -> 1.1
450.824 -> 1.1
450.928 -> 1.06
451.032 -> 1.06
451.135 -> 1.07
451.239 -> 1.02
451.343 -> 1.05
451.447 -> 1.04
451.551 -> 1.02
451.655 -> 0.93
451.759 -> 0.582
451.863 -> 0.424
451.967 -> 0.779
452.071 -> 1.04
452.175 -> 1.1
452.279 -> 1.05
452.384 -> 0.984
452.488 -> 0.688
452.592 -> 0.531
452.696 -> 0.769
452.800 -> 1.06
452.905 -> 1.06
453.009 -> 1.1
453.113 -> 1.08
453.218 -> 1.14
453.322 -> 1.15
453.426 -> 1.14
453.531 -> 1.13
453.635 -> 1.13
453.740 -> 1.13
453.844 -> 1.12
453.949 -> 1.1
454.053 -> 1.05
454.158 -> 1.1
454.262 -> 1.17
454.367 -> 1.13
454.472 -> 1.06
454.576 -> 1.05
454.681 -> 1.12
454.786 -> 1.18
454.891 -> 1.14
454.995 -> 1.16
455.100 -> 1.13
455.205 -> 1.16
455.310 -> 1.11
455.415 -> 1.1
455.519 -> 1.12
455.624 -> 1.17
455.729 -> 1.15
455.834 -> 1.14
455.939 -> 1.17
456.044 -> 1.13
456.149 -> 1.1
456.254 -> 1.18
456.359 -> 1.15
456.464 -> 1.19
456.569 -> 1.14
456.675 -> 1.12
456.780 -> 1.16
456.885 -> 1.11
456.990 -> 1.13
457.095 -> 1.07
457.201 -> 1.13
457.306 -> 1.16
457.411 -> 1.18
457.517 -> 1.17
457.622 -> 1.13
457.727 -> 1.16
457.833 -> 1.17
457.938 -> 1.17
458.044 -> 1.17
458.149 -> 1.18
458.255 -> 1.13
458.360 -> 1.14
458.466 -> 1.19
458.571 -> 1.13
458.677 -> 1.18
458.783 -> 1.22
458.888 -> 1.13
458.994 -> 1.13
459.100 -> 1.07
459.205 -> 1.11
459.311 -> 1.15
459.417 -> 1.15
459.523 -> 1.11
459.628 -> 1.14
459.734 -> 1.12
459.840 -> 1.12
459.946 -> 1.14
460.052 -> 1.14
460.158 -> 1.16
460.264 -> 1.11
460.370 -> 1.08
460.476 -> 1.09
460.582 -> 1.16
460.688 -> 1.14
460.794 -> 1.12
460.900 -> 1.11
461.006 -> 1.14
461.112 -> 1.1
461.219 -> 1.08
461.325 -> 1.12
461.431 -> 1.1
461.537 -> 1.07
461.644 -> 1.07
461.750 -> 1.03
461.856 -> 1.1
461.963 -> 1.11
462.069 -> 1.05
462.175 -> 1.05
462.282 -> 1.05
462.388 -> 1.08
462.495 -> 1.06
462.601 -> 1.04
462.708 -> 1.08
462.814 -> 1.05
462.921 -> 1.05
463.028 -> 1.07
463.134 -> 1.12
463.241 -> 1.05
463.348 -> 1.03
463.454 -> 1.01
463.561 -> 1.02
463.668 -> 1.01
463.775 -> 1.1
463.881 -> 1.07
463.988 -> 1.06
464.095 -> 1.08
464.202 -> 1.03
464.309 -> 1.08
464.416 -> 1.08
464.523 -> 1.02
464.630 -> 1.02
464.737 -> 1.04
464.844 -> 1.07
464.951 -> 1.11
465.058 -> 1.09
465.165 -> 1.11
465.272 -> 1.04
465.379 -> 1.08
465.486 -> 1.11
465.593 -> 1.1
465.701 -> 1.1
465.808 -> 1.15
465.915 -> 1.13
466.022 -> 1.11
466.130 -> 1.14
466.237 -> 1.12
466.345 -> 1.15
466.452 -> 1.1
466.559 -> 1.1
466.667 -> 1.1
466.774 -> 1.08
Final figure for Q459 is 1.13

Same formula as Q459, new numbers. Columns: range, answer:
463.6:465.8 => 1.07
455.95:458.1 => 1.15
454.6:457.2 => 1.14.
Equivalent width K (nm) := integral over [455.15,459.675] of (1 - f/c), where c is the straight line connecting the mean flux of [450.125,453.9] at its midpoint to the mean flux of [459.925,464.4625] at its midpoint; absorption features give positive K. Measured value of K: -0.441 nm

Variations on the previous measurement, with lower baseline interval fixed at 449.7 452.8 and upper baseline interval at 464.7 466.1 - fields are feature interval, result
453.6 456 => -0.31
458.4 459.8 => -0.14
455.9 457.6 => -0.21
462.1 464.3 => 0.04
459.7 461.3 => -0.11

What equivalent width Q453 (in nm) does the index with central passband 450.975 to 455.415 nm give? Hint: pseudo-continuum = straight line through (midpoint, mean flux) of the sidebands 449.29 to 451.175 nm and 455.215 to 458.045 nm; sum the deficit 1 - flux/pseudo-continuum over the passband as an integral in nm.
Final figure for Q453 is 0.31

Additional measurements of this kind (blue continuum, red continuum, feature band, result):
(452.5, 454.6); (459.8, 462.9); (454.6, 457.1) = -0.17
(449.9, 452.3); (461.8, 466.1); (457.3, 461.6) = -0.37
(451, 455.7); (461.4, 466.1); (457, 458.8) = -0.18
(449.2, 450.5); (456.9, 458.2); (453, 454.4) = -0.01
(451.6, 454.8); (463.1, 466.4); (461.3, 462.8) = -0.02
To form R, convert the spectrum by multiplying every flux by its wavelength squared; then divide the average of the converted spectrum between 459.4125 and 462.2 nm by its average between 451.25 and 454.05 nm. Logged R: 1.2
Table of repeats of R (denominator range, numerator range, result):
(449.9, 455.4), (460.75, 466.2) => 1.09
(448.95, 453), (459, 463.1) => 1.16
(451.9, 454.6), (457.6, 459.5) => 1.14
